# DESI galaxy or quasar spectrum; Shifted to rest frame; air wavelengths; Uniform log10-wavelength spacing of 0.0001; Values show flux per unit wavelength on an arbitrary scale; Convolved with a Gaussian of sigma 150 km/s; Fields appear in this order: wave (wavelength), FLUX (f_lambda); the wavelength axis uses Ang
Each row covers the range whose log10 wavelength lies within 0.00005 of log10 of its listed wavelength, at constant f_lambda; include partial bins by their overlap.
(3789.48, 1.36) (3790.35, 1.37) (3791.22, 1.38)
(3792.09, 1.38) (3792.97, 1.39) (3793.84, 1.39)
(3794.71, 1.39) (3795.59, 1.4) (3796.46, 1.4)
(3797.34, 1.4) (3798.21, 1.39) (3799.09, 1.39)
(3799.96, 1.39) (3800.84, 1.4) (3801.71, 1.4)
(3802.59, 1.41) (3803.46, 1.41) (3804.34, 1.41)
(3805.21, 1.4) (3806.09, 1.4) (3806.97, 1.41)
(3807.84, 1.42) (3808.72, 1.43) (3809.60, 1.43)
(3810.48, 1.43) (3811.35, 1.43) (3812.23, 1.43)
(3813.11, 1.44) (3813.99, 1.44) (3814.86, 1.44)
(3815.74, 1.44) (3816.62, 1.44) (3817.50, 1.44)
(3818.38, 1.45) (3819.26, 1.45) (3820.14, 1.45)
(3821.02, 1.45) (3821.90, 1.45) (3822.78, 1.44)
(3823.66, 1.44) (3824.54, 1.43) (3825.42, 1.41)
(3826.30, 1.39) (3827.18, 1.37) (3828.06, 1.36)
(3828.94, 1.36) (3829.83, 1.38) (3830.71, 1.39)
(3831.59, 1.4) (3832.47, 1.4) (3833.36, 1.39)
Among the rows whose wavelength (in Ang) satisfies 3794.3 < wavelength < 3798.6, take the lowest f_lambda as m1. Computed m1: 1.39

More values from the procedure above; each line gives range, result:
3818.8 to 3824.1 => 1.44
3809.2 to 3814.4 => 1.43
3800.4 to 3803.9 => 1.4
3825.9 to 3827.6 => 1.37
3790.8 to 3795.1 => 1.38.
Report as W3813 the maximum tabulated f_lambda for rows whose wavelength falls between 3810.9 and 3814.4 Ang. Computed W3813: 1.44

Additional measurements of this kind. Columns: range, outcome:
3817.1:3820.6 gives 1.45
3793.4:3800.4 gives 1.4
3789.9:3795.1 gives 1.39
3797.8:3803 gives 1.41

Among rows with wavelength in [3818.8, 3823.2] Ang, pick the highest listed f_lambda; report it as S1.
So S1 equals 1.45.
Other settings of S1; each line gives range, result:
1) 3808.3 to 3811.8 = 1.43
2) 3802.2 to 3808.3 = 1.42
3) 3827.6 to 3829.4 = 1.36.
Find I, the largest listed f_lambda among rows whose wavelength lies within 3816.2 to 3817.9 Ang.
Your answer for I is 1.44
